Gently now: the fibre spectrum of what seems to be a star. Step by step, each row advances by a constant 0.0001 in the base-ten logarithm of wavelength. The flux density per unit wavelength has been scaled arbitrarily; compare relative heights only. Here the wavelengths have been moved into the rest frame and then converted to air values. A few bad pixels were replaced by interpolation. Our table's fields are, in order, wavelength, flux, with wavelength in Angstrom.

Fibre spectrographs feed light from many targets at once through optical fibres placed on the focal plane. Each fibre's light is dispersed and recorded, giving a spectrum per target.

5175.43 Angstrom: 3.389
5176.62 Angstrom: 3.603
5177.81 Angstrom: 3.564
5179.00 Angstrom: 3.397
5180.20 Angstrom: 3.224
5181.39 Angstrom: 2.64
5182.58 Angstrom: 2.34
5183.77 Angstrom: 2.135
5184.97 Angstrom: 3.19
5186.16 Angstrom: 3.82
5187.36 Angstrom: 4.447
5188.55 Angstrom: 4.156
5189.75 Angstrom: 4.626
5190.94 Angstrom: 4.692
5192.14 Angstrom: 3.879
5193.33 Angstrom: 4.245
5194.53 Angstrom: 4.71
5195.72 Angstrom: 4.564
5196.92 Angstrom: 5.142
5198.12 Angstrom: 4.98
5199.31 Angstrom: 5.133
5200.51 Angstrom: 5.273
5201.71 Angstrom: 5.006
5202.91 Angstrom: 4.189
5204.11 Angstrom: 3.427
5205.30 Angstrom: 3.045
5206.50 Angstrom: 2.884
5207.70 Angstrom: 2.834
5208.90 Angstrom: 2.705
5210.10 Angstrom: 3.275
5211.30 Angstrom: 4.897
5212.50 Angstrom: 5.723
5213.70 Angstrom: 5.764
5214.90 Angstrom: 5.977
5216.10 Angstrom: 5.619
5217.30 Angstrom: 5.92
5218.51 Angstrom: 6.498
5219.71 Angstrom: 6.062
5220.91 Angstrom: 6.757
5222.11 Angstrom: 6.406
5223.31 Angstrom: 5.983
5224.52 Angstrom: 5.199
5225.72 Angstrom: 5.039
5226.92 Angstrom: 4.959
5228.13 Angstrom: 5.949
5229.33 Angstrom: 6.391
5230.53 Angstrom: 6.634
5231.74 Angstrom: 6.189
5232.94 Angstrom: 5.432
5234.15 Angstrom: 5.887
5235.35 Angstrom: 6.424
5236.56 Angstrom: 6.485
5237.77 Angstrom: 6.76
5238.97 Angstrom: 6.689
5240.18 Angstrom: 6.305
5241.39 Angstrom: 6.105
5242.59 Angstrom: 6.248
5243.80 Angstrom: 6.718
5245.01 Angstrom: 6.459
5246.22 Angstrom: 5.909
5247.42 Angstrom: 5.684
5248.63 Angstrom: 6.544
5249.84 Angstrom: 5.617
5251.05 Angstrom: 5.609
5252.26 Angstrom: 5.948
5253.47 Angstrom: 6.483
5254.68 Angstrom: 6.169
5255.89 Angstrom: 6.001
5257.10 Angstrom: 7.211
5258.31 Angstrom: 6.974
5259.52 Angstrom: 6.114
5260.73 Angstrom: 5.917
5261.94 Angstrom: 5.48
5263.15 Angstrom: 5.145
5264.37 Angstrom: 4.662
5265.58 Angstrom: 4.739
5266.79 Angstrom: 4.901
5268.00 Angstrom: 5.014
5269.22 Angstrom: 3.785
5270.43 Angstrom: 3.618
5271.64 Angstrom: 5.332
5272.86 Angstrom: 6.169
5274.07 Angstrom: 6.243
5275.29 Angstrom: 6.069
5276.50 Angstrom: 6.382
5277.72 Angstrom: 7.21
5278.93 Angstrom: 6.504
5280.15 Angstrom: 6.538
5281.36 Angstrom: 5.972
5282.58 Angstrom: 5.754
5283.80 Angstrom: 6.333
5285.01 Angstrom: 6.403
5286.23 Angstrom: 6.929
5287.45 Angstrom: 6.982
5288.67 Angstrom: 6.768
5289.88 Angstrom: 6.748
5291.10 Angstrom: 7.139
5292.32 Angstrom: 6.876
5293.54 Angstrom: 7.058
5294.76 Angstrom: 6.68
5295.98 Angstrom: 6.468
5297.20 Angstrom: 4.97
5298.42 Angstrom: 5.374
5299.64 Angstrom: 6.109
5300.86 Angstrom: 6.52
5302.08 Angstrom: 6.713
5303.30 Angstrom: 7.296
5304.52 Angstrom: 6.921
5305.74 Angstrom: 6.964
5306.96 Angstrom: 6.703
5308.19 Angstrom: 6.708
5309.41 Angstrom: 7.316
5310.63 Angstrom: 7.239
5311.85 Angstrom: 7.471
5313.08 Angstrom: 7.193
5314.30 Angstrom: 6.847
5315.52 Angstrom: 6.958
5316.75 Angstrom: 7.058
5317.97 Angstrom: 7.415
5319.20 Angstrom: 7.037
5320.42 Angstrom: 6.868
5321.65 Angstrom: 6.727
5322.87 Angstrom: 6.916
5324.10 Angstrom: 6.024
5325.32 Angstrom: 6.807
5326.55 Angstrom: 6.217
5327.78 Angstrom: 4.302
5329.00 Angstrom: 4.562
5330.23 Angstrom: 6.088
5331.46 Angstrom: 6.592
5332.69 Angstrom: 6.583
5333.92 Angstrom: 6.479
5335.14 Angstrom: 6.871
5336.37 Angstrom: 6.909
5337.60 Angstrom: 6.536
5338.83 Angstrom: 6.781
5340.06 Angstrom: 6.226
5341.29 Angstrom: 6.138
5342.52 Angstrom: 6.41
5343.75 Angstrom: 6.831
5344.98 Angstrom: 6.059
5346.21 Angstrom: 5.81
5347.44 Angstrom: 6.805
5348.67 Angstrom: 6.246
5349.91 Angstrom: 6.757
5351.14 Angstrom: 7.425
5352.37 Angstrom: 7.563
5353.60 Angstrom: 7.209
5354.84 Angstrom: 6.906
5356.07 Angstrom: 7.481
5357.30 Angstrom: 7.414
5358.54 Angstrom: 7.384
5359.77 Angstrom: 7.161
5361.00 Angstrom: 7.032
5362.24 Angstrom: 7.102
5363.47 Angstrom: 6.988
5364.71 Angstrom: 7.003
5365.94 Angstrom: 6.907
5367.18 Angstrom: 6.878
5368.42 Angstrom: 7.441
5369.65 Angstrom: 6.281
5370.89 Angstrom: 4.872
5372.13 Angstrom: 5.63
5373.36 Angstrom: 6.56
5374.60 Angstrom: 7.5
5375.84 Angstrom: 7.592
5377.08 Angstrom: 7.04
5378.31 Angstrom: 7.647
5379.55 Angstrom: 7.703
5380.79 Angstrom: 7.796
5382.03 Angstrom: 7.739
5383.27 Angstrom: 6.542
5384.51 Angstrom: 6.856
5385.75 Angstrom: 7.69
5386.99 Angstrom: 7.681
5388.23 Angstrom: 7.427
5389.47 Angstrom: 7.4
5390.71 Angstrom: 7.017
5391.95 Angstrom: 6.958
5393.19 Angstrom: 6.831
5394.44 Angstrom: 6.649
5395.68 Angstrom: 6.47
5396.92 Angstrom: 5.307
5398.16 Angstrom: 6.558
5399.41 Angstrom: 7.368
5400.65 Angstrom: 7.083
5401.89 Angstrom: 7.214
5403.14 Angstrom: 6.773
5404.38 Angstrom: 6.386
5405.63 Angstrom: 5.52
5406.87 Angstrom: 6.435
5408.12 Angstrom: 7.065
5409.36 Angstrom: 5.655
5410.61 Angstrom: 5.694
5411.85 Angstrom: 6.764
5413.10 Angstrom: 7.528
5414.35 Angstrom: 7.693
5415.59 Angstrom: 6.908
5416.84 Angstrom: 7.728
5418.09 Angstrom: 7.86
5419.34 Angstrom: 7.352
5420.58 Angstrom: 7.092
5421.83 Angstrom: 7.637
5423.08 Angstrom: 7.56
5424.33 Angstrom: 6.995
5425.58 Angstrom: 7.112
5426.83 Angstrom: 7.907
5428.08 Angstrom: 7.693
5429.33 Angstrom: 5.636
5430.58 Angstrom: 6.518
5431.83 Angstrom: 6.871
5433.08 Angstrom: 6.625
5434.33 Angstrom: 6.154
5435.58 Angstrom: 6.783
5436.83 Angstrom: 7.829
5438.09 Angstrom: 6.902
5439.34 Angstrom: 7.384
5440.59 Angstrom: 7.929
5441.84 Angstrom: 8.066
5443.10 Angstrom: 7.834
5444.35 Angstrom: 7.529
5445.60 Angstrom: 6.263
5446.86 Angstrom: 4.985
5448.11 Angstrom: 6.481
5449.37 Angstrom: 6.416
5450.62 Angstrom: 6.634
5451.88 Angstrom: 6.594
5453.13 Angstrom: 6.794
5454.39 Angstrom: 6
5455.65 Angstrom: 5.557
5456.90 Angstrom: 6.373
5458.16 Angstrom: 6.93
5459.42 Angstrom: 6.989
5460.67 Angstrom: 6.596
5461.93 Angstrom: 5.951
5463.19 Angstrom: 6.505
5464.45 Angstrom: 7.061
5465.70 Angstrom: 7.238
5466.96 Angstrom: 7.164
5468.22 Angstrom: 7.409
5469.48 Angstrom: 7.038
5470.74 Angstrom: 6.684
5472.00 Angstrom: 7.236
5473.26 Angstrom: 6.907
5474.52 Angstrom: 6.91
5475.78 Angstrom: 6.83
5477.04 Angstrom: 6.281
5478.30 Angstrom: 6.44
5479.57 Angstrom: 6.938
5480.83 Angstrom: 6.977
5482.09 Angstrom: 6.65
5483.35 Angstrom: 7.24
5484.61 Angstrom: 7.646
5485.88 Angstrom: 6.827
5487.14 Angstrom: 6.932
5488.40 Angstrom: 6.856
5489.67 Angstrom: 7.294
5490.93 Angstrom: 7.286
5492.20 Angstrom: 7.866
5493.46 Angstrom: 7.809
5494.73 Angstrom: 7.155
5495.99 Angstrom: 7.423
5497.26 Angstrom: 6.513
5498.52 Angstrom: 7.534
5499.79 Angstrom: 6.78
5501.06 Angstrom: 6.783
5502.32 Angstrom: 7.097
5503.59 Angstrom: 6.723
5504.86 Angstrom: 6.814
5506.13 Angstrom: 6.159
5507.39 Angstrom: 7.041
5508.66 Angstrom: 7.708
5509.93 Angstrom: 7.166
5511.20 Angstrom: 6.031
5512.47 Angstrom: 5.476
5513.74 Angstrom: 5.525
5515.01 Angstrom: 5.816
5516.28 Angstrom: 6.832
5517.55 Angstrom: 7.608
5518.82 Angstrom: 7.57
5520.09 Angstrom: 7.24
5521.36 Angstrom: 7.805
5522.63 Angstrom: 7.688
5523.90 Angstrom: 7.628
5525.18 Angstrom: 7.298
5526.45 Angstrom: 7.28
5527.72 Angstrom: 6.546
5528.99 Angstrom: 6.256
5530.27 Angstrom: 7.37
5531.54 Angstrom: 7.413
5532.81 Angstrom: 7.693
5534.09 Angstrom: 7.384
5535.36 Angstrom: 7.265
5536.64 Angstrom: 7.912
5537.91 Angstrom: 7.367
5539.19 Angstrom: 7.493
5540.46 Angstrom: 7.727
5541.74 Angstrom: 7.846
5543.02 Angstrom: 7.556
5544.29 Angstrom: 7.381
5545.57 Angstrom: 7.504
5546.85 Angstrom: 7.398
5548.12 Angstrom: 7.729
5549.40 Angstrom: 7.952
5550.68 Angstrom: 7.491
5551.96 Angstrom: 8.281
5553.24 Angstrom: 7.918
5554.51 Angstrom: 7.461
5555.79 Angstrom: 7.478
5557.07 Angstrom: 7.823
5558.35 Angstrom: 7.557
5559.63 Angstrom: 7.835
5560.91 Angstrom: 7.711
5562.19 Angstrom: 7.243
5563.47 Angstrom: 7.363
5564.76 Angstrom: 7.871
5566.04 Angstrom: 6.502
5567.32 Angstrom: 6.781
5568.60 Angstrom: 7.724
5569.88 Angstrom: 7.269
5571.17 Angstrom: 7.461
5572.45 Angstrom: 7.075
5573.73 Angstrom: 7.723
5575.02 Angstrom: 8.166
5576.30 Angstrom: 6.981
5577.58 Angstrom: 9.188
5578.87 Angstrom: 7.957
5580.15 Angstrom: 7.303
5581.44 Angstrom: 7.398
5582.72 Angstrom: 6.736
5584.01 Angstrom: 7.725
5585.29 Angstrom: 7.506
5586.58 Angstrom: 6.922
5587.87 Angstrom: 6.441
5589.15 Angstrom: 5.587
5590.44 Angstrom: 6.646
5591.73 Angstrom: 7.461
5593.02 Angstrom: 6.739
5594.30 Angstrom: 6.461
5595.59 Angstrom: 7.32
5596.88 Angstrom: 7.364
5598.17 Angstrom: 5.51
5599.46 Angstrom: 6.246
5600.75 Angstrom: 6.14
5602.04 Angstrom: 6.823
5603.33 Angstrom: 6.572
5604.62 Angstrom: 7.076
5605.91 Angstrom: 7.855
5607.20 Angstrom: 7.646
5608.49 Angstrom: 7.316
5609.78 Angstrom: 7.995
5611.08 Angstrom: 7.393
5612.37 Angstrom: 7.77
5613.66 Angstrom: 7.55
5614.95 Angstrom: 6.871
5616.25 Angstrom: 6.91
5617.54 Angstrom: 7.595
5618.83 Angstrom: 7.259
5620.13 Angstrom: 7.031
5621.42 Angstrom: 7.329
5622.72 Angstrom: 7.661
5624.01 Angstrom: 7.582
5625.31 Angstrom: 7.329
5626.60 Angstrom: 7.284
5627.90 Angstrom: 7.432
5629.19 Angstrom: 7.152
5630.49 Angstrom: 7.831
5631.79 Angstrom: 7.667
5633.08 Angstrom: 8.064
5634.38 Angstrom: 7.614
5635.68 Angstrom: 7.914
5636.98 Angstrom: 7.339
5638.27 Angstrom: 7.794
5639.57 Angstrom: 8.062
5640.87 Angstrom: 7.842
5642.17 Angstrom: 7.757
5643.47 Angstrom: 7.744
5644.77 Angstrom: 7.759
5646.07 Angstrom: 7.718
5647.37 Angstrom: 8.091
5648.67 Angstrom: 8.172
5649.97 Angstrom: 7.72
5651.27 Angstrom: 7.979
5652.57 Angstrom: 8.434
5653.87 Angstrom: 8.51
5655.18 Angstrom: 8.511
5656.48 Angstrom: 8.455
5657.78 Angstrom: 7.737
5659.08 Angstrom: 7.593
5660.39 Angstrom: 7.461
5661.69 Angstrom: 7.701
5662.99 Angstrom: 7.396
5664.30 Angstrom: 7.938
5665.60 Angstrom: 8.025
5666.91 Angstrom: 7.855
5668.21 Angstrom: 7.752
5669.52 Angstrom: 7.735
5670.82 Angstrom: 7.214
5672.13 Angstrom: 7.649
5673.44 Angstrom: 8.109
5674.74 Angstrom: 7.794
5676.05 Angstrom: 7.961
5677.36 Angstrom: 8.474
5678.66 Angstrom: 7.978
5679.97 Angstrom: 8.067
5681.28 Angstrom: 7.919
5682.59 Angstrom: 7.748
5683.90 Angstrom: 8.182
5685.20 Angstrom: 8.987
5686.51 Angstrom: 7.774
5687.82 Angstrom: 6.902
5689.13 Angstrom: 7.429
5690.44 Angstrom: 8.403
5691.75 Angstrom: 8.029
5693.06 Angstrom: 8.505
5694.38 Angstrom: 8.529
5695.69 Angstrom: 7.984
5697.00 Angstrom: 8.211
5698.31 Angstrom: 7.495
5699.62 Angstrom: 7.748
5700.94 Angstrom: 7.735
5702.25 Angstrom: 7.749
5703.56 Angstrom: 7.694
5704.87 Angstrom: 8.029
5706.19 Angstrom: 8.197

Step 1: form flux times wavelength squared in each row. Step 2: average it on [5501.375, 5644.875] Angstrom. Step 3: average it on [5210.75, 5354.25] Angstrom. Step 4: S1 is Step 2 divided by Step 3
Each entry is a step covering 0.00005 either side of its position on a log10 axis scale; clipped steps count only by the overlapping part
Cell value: 1.3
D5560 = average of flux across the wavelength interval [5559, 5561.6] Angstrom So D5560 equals 7.77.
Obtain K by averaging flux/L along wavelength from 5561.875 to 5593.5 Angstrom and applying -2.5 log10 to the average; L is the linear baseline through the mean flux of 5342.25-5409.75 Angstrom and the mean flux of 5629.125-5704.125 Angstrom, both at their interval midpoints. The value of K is 0.05 mag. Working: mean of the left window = 6.88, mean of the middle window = 7.27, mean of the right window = 7.9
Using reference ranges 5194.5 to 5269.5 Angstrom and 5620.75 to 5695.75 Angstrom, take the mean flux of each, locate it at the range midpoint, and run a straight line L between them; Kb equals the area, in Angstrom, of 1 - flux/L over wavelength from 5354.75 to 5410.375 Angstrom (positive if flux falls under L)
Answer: -4.9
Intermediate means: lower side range 5.52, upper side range 7.85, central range 6.9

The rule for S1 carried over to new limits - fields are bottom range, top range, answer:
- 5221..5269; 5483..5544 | 1.33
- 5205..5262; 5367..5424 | 1.28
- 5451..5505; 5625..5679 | 1.21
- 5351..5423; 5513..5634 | 1.12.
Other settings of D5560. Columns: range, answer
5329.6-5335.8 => 6.52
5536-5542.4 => 7.66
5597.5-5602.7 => 6.18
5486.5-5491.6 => 7.1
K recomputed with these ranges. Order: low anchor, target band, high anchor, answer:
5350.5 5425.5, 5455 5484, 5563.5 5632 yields 0.048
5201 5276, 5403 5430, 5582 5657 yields -0.088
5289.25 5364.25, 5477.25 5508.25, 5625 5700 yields 0.038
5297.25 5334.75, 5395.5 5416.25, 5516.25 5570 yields 0.051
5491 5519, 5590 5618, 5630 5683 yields 0.071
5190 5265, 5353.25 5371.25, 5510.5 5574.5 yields -0.112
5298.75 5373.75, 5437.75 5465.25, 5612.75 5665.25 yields 0.055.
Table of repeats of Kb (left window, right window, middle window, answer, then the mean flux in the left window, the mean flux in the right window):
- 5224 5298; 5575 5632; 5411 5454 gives -2.74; 6.05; 7.2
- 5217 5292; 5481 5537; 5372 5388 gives -1.80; 6.04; 7.06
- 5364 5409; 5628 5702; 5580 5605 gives 2.76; 6.88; 7.89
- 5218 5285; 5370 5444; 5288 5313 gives -1.69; 5.96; 7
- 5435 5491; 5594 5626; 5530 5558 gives -2.35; 6.87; 7.15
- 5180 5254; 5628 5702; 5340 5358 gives -2.48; 5.14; 7.89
